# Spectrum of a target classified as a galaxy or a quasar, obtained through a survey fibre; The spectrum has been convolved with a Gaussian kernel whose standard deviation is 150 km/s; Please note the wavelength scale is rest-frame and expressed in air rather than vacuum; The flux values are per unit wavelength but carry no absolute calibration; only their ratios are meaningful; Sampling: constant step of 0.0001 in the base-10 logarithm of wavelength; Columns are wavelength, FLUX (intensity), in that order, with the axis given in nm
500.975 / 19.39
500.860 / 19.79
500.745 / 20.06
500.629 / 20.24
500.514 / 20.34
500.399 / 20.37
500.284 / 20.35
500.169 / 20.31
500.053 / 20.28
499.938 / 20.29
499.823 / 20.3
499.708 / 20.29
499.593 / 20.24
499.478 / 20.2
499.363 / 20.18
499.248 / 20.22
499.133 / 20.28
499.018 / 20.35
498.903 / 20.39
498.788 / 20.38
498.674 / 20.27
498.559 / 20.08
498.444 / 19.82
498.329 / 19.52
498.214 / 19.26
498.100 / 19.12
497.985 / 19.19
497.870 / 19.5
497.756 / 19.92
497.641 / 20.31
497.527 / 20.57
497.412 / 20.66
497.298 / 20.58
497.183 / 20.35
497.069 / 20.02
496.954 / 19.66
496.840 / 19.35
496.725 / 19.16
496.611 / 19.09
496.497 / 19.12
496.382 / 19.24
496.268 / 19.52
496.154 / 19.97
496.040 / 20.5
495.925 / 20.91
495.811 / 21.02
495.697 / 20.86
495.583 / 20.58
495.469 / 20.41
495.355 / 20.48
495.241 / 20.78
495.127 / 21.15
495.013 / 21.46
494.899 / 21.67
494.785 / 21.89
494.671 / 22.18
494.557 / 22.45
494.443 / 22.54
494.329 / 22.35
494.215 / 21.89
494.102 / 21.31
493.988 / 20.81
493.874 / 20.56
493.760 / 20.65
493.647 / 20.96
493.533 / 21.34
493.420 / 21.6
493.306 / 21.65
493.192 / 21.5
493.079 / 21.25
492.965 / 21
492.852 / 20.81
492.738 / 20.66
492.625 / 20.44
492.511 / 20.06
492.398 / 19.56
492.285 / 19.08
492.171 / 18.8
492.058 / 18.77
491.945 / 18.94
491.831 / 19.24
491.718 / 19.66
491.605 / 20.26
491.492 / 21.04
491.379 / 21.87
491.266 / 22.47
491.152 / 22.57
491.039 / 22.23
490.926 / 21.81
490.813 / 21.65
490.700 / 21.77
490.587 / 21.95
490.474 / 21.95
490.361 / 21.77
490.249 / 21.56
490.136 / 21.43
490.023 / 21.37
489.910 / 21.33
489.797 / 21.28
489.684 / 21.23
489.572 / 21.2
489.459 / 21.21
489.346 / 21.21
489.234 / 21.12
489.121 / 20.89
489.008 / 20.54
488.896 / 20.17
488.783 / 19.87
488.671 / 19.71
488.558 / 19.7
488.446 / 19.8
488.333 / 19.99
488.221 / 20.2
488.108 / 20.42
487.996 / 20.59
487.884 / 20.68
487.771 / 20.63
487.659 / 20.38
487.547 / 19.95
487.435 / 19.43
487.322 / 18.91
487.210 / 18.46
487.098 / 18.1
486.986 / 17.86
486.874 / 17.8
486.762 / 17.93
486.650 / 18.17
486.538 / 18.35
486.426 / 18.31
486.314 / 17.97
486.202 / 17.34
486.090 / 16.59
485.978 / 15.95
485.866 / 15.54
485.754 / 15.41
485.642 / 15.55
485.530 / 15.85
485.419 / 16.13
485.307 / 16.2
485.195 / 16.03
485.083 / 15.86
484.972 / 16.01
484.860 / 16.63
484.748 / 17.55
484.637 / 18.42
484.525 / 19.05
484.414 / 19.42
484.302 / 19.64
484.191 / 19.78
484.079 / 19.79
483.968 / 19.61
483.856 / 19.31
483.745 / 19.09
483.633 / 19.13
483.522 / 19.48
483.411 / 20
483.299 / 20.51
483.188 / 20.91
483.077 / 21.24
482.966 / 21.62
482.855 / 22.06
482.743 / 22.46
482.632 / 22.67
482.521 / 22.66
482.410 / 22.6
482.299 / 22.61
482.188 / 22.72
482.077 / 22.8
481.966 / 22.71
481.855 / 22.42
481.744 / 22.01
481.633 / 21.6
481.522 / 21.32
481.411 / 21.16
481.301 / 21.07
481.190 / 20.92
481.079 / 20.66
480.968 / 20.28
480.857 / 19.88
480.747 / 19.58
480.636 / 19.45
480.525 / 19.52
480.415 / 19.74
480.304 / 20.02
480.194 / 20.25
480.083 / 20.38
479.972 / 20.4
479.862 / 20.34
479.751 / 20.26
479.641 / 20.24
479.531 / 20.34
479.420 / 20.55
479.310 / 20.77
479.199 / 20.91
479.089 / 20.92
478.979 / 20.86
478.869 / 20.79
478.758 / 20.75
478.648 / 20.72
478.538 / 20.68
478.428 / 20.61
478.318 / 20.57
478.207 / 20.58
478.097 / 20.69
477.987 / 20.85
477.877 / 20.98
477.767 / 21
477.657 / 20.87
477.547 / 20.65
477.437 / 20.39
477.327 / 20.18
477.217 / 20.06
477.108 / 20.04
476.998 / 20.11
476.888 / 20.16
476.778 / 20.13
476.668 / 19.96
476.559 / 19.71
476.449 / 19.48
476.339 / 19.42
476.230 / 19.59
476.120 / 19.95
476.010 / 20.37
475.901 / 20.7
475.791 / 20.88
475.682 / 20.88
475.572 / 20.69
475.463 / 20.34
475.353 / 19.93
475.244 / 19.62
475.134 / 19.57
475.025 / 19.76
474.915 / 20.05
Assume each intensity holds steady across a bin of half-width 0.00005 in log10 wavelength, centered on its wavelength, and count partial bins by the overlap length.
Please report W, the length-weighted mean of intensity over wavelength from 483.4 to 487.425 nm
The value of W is 17.8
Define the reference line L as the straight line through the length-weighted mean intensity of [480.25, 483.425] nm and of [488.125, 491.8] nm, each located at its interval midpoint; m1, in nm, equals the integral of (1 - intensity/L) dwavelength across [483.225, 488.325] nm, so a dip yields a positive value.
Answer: 0.69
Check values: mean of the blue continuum 21.3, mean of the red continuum 21.1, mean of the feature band 18.3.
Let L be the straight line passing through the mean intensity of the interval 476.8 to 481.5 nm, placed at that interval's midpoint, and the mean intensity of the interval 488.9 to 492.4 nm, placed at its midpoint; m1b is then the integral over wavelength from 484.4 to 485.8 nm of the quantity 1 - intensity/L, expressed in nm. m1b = 0.27 nm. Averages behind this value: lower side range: 20.5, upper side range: 21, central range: 16.7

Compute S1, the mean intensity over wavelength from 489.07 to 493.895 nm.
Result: 21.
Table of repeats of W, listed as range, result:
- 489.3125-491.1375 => 21.6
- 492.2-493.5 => 20.7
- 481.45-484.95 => 20.7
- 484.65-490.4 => 18.9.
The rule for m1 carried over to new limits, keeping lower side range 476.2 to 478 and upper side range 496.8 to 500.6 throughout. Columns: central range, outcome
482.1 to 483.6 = -0.109 nm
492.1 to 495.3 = -0.151 nm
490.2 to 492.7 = -0.081 nm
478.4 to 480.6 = -0.026 nm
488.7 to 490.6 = -0.094 nm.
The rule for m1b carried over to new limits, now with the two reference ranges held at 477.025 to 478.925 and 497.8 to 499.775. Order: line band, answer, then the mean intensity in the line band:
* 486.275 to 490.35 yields 0.06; 20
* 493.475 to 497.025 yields -0.12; 20.8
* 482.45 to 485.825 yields 0.25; 18.9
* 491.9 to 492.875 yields 0.02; 19.7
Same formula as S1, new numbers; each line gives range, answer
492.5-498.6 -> 20.6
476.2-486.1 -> 19.9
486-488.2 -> 18.8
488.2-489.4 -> 20.3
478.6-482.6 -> 21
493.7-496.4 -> 21.1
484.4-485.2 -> 17.4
